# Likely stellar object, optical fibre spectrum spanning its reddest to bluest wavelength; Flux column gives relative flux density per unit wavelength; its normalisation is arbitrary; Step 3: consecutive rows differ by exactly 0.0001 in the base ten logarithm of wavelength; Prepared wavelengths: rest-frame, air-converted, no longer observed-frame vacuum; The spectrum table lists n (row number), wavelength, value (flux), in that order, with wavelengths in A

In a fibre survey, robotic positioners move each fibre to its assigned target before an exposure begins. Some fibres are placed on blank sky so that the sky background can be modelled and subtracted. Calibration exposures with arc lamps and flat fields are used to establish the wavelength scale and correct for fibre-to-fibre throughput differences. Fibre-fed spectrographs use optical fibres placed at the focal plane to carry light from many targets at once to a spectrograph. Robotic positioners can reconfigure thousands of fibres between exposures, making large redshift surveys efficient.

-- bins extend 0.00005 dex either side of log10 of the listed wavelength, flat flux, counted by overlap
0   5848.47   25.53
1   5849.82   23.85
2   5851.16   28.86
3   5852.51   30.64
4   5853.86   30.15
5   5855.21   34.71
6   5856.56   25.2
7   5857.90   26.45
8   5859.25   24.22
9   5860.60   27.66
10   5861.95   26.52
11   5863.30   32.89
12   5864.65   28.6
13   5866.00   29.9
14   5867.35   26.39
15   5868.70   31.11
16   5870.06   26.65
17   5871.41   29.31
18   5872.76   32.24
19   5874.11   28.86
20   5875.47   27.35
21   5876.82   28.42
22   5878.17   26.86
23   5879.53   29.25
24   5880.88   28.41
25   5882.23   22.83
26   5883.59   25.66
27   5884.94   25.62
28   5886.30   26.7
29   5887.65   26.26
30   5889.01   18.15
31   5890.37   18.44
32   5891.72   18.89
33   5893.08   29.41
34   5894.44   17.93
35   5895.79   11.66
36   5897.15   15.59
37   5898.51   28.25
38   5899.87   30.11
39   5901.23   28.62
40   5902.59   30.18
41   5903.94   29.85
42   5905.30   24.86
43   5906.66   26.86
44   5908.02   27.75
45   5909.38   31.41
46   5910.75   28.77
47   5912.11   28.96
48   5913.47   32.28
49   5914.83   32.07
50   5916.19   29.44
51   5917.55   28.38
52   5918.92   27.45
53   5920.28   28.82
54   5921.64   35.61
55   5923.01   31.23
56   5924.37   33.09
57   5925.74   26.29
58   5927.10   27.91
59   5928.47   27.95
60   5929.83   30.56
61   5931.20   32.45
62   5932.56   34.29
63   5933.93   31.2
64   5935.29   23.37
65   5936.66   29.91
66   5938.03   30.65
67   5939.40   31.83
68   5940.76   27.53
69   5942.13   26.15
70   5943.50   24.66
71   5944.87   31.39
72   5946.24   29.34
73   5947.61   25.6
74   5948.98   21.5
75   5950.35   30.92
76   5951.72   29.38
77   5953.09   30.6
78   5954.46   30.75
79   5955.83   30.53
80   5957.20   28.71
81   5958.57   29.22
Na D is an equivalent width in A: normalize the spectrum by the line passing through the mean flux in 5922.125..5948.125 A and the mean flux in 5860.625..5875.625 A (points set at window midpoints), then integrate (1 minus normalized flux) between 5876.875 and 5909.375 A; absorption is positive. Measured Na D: 4.7 A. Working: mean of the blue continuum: 29.1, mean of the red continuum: 29.3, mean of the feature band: 24.9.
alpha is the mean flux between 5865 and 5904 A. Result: 25.8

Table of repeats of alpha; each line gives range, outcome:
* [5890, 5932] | 27.6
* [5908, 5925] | 30.5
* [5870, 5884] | 27.9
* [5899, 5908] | 28.4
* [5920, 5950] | 29.2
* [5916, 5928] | 29.8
